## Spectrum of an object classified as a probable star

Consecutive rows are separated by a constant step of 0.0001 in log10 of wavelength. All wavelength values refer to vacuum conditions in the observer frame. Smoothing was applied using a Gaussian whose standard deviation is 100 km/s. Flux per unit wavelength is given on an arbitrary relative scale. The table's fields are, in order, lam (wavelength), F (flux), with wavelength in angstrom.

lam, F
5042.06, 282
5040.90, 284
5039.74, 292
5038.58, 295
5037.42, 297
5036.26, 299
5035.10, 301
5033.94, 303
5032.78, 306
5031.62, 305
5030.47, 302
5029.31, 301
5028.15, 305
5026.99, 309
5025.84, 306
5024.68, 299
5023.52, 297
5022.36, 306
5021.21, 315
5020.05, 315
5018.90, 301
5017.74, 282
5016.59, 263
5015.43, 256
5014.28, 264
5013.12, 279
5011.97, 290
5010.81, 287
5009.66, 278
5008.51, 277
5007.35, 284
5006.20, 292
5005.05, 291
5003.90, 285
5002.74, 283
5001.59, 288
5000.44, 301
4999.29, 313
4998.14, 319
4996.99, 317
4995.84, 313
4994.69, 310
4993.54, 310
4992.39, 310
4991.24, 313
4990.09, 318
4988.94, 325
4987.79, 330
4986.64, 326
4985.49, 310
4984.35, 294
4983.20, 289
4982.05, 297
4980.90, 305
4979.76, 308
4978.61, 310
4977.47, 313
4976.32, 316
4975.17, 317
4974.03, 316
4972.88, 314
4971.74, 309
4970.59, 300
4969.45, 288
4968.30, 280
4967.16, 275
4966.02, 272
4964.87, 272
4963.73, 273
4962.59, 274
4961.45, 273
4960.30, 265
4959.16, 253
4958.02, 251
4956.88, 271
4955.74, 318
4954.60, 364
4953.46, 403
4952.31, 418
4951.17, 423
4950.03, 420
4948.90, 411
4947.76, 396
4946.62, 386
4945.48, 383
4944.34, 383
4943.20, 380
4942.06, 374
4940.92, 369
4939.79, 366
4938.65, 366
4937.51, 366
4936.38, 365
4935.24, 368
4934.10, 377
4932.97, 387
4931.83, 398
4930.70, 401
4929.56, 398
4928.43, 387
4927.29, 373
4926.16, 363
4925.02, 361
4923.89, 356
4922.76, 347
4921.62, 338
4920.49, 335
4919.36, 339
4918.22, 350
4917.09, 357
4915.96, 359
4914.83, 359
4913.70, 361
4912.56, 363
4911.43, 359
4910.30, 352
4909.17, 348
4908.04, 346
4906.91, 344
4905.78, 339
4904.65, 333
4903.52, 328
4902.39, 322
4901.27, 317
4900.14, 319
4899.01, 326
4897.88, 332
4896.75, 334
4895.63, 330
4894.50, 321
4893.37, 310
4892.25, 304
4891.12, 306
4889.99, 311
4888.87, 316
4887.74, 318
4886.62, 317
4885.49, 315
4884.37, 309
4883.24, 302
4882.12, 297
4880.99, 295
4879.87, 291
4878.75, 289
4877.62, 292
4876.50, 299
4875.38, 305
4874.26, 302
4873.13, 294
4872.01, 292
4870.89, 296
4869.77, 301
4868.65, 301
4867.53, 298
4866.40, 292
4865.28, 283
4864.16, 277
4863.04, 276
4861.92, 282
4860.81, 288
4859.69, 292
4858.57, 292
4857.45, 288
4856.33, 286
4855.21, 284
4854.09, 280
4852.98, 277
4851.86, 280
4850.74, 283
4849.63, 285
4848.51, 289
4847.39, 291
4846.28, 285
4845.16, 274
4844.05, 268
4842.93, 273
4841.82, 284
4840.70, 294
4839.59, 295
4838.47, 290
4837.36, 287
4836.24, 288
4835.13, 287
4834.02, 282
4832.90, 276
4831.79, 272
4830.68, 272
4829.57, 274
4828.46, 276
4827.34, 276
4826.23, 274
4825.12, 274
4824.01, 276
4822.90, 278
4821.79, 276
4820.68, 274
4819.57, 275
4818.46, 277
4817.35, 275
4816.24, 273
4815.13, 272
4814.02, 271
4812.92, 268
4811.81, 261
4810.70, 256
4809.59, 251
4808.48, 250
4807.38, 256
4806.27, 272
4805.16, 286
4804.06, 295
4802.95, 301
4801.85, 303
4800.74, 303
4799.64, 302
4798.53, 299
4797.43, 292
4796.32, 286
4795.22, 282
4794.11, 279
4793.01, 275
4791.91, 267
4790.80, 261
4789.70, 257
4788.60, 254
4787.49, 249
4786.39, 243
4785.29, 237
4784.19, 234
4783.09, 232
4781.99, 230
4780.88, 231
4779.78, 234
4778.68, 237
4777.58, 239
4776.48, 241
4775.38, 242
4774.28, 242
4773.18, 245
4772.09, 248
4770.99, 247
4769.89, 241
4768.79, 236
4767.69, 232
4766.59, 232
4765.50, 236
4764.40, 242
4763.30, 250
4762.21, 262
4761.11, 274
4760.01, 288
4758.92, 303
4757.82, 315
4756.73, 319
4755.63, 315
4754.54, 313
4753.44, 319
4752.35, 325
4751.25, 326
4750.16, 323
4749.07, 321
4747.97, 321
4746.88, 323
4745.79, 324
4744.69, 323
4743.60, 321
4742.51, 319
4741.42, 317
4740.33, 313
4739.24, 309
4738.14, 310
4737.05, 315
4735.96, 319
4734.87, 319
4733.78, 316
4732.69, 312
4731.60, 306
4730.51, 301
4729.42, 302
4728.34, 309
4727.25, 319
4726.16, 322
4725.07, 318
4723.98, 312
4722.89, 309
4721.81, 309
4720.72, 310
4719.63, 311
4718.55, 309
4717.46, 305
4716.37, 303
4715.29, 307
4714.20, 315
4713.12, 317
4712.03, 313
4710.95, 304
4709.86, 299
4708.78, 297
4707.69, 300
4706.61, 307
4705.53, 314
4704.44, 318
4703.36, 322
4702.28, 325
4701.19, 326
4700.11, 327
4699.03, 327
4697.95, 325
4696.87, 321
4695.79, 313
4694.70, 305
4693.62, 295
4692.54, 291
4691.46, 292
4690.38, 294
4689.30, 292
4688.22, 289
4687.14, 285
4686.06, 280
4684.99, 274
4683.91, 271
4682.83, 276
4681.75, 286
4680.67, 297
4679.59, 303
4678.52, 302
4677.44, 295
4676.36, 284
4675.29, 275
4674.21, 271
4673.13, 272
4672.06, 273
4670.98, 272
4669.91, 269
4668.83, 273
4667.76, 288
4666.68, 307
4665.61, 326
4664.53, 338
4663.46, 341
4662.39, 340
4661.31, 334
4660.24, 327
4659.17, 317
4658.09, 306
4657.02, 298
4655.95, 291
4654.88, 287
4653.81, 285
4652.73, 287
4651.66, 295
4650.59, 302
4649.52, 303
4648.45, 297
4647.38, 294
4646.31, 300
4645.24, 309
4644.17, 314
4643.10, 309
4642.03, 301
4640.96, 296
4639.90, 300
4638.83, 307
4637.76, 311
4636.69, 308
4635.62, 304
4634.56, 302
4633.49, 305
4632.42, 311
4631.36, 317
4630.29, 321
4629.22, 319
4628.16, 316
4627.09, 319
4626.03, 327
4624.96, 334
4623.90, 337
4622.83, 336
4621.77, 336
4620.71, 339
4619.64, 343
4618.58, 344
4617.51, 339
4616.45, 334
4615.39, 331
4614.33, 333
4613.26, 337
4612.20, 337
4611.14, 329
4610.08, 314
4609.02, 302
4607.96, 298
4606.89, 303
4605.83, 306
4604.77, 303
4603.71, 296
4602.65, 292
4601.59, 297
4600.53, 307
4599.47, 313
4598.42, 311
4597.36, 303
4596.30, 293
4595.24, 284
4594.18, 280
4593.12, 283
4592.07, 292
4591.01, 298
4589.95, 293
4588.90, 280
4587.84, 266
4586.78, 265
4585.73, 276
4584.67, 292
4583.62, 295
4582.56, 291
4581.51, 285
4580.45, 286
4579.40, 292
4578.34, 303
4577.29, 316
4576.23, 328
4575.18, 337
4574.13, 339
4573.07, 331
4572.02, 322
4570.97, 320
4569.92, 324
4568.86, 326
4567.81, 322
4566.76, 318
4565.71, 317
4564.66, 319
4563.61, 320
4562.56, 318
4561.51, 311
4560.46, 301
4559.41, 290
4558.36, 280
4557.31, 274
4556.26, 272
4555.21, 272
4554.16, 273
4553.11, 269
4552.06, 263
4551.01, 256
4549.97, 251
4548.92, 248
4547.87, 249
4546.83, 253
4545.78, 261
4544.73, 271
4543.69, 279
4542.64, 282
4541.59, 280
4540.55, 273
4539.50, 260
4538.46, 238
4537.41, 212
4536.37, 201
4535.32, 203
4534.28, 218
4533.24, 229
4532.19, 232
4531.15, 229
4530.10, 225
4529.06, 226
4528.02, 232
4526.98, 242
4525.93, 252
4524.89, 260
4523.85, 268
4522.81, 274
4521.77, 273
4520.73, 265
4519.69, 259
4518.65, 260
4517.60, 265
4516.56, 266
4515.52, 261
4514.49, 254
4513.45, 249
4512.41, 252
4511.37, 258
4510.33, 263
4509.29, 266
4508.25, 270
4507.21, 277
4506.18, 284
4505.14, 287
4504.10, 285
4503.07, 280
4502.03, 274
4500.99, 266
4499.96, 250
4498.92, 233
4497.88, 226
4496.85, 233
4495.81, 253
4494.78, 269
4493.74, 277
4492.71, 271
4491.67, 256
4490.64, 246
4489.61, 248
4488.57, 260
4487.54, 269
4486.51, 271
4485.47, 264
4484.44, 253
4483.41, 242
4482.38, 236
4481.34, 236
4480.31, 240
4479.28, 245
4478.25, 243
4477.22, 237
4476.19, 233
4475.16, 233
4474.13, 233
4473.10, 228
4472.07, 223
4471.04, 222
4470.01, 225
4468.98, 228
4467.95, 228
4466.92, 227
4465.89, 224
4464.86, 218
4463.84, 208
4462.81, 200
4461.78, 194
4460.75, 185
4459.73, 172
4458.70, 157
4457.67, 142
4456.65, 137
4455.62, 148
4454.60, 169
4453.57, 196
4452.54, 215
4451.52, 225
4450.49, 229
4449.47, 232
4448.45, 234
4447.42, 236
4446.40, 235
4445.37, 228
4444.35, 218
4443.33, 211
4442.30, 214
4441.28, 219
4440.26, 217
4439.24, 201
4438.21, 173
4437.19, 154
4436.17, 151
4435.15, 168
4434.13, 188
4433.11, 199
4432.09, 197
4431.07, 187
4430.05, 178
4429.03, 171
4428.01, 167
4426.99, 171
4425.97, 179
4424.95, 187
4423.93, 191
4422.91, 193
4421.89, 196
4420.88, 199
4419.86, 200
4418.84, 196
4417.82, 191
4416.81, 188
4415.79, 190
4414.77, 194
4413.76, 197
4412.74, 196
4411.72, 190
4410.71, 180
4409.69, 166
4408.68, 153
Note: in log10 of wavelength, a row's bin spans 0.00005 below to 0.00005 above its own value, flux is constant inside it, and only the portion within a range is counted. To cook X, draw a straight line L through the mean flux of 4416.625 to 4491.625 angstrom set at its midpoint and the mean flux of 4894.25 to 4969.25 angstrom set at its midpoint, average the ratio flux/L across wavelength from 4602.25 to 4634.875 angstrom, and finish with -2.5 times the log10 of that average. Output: -0.24 mag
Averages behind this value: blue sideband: 210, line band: 321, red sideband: 346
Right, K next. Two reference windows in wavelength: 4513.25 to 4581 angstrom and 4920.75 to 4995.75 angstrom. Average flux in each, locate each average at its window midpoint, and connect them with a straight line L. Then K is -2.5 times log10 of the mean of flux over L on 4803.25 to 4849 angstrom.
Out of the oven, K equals 0.15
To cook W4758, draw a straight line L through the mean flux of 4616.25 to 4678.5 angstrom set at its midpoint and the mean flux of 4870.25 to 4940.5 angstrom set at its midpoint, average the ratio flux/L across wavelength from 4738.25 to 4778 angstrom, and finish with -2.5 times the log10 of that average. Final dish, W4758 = 0.13 mag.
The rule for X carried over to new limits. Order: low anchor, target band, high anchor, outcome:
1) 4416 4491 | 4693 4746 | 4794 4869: -0.203 mag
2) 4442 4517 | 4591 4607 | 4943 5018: -0.175 mag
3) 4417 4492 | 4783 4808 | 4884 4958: 0.154 mag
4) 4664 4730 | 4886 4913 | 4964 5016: -0.101 mag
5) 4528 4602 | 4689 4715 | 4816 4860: -0.106 mag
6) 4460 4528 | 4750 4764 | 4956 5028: -0.106 mag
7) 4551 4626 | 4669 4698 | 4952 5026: 0.061 mag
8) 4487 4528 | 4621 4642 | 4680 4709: -0.101 mag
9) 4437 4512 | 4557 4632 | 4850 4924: -0.213 mag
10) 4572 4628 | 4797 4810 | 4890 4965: 0.173 mag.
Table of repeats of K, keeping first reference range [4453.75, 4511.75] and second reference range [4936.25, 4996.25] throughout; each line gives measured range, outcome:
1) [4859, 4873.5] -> 0.06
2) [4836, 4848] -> 0.07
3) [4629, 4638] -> -0.18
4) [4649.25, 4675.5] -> -0.12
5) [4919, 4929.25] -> -0.13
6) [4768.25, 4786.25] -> 0.21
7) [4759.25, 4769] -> 0.15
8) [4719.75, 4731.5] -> -0.11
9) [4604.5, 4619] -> -0.23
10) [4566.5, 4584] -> -0.23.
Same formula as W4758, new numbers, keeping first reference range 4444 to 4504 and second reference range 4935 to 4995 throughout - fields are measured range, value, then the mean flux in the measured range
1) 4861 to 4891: 0.04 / 298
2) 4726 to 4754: -0.13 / 317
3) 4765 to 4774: 0.20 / 240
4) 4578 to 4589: -0.14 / 284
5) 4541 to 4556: -0.09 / 265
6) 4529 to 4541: 0.06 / 229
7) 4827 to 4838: 0.08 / 279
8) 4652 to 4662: -0.15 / 304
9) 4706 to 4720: -0.11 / 307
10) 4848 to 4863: 0.07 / 285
